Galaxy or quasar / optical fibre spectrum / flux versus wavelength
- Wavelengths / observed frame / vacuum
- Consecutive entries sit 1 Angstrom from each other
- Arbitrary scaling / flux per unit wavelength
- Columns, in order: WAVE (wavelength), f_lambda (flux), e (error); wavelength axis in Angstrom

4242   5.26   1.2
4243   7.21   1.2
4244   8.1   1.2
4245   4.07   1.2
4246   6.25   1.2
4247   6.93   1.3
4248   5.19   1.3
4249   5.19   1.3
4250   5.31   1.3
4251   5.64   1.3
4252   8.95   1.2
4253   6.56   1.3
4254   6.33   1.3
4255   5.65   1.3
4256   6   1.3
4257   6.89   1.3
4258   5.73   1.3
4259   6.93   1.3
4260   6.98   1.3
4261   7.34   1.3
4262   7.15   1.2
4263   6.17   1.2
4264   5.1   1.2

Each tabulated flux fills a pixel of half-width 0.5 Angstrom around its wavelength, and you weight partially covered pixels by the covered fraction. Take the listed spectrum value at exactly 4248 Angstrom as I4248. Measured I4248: 5.19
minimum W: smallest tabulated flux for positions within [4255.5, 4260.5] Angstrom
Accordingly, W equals 5.73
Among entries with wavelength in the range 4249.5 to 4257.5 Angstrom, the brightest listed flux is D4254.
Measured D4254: 8.95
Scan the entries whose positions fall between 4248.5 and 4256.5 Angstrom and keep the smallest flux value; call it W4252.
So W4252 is 5.19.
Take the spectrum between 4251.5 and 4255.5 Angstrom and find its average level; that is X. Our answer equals 6.87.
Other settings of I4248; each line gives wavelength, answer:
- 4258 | 5.73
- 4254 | 6.33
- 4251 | 5.64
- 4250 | 5.31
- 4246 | 6.25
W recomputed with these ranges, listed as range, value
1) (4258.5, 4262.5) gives 6.93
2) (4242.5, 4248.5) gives 4.07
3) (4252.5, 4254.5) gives 6.33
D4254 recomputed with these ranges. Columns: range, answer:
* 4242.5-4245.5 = 8.1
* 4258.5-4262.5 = 7.34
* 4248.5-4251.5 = 5.64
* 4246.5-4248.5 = 6.93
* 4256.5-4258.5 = 6.89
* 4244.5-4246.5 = 6.25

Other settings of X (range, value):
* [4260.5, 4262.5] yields 7.25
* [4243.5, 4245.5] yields 6.08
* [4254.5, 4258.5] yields 6.07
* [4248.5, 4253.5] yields 6.33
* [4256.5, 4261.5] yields 6.77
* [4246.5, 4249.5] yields 5.77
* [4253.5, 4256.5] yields 5.99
